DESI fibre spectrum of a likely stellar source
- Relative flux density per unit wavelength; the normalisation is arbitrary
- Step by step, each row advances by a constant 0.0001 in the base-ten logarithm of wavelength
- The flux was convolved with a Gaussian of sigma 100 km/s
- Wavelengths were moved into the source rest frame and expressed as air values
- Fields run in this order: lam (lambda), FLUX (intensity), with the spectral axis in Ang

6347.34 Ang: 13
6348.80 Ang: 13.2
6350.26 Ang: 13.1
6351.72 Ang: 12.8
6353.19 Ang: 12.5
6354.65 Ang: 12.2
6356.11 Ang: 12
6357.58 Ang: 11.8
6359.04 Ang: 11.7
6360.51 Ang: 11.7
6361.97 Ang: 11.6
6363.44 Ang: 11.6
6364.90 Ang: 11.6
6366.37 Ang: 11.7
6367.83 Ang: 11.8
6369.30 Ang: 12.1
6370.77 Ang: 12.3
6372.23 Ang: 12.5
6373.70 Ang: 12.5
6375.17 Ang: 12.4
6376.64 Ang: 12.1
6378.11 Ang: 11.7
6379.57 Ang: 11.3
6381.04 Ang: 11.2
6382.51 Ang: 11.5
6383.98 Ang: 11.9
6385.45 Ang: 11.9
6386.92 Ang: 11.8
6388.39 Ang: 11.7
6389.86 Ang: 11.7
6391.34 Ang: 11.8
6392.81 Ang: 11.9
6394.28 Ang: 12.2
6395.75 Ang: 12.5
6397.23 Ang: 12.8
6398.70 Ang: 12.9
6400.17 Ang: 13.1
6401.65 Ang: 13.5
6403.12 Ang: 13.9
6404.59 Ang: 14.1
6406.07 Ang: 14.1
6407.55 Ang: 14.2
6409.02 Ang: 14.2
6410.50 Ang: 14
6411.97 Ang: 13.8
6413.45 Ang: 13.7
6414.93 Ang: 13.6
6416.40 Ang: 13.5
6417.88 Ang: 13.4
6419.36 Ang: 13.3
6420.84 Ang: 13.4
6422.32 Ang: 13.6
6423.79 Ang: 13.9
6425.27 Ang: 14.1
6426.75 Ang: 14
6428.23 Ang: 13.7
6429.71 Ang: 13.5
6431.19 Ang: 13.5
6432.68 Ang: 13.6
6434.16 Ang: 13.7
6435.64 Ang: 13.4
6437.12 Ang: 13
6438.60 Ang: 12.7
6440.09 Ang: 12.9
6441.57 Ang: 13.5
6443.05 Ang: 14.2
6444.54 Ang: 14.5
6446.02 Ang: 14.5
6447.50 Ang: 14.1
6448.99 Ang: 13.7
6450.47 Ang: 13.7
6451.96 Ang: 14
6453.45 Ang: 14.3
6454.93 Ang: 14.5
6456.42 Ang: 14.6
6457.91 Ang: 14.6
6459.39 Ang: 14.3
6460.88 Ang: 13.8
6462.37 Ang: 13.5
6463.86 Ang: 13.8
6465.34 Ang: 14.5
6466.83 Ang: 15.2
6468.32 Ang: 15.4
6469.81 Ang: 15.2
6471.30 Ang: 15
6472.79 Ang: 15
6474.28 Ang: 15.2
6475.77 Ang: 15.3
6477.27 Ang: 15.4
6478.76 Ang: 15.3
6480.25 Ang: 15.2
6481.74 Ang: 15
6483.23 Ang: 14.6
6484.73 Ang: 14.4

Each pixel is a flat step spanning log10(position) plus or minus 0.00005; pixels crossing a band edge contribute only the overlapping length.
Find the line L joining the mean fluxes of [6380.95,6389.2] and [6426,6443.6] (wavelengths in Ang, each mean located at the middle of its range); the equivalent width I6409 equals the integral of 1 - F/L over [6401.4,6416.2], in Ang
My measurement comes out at -1.6 Ang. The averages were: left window 11.7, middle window 13.9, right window 13.5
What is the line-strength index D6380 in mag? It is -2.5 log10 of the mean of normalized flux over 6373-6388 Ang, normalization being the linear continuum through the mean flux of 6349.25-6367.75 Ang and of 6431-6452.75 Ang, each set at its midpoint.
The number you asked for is 0.06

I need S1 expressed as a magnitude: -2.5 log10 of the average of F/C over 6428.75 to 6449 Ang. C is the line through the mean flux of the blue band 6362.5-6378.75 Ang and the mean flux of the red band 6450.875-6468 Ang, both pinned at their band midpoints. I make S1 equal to 0.01 mag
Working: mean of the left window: 12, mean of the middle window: 13.6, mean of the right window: 14.3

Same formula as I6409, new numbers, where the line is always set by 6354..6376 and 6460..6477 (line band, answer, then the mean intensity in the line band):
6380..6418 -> 0.1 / 12.9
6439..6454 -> 0.2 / 13.9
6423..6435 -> -0.1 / 13.7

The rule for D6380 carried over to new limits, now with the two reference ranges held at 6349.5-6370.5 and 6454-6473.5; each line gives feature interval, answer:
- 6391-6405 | 0.01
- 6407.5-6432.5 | -0.02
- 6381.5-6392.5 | 0.08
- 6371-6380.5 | 0.03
